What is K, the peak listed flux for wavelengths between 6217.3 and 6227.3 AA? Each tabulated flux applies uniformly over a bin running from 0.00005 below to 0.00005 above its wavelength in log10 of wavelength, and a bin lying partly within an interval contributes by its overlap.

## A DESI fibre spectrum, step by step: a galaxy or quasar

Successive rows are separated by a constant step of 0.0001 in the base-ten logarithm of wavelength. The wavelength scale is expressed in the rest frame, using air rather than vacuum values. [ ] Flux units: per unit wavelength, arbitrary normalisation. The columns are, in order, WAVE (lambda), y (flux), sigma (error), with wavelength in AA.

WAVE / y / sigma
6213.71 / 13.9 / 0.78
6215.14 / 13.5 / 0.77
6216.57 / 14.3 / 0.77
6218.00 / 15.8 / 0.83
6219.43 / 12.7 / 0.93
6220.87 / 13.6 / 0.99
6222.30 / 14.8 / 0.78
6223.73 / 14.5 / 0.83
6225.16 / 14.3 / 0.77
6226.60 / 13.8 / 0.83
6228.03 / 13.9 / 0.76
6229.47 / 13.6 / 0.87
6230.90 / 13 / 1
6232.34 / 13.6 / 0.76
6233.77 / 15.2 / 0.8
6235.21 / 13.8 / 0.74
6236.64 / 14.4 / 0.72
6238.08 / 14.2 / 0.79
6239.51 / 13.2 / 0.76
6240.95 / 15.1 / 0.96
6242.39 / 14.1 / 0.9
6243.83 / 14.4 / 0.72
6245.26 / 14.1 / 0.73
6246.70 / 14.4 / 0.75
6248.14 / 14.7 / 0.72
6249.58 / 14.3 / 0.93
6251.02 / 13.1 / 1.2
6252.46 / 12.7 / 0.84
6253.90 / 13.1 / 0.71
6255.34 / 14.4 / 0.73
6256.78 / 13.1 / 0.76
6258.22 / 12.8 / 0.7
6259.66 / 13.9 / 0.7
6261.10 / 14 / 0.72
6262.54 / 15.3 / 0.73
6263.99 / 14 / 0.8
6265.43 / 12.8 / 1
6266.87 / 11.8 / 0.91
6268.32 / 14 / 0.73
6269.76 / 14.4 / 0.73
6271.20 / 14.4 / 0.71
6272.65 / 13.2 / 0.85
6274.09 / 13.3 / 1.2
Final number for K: 15.8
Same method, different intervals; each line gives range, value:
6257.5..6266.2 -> 15.3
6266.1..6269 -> 14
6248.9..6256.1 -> 14.4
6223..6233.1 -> 14.5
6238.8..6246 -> 15.1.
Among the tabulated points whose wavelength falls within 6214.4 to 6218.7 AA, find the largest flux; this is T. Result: 15.8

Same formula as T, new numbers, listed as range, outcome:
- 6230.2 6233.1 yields 13.6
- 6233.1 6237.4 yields 15.2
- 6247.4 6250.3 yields 14.7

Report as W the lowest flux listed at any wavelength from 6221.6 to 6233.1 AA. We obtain 13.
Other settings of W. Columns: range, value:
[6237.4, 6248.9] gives 13.2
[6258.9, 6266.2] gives 12.8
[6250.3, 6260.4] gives 12.7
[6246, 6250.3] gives 14.3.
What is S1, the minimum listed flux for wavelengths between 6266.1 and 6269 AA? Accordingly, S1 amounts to 11.8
